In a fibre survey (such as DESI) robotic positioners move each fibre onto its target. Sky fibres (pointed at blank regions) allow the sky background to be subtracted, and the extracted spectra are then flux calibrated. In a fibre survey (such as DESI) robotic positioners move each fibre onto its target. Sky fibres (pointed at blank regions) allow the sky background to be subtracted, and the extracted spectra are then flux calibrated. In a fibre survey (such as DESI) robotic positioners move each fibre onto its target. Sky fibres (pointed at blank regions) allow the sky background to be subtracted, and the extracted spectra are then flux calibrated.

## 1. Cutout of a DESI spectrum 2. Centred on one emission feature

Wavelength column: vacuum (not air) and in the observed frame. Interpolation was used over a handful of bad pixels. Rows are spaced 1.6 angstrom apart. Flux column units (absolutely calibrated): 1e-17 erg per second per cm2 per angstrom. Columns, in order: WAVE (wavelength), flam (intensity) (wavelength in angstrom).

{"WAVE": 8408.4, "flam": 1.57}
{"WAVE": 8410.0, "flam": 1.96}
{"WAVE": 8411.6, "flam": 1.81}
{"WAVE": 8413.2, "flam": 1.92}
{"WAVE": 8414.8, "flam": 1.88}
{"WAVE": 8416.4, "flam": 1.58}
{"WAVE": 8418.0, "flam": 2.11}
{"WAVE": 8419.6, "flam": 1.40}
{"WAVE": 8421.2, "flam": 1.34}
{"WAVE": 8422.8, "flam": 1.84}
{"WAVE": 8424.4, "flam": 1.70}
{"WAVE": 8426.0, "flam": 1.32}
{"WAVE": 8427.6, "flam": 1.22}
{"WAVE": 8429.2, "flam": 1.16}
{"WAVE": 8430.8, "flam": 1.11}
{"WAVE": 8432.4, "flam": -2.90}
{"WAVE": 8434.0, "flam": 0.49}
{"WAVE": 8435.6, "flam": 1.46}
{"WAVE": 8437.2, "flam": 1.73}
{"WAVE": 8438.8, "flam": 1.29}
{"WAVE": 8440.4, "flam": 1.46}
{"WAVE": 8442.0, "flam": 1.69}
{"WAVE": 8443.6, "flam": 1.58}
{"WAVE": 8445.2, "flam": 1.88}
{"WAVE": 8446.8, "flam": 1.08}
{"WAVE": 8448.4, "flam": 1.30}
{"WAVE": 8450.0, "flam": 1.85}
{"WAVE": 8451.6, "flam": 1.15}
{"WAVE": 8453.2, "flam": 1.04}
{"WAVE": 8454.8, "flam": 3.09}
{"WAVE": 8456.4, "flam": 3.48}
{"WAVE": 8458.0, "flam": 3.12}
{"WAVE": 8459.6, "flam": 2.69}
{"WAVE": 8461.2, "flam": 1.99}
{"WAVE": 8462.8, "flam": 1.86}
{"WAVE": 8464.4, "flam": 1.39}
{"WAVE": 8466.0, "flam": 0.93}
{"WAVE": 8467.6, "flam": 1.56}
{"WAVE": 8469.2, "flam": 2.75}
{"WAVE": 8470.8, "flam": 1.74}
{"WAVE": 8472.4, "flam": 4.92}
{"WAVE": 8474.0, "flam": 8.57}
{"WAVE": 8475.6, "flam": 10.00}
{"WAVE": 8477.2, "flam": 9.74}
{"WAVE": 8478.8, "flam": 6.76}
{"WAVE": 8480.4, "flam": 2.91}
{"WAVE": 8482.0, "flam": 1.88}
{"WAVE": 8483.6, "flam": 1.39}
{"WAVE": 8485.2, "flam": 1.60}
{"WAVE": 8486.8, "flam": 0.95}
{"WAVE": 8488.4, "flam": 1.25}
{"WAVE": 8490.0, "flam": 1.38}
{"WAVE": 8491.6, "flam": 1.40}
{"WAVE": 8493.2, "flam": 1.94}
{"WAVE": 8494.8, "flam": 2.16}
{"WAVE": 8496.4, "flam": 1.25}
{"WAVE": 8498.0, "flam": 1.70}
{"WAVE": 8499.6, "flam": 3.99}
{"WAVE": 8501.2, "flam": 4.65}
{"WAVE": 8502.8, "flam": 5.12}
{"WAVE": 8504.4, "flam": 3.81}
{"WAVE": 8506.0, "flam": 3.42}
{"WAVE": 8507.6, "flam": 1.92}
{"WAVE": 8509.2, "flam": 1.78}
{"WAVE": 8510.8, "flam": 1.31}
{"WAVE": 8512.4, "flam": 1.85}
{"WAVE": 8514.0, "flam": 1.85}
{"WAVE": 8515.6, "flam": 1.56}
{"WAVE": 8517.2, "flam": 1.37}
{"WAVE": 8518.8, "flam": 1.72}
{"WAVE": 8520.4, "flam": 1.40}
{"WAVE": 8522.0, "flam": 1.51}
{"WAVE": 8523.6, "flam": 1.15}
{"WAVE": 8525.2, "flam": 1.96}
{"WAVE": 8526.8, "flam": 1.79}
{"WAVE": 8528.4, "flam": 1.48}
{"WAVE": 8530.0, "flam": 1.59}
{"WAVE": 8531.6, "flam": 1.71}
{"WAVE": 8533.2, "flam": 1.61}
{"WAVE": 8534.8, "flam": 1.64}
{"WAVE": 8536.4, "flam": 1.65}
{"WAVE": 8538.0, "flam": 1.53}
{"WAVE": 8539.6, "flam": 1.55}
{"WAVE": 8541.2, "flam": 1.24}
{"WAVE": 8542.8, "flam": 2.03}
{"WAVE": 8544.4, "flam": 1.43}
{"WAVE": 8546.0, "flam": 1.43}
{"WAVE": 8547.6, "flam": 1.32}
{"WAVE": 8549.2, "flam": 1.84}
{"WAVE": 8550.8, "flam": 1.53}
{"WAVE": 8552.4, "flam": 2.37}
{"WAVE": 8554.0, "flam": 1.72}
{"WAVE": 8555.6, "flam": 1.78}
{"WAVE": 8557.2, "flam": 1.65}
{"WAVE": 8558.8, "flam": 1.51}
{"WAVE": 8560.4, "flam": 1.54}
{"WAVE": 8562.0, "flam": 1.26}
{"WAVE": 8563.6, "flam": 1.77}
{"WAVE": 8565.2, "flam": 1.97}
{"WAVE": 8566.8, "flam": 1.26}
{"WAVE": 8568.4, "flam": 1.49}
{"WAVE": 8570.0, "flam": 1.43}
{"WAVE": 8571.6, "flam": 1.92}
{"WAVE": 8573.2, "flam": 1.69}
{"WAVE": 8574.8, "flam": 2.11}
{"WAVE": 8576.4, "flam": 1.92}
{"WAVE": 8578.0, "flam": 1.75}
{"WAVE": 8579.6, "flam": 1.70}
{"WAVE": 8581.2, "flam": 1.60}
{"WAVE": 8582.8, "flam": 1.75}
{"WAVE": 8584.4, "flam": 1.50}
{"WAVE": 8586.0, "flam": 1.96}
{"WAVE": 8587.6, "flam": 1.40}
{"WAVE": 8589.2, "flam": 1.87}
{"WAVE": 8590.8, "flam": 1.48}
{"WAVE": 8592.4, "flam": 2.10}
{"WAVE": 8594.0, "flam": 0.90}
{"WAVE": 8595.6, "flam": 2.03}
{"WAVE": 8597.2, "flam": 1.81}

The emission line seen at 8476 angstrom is Halpha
